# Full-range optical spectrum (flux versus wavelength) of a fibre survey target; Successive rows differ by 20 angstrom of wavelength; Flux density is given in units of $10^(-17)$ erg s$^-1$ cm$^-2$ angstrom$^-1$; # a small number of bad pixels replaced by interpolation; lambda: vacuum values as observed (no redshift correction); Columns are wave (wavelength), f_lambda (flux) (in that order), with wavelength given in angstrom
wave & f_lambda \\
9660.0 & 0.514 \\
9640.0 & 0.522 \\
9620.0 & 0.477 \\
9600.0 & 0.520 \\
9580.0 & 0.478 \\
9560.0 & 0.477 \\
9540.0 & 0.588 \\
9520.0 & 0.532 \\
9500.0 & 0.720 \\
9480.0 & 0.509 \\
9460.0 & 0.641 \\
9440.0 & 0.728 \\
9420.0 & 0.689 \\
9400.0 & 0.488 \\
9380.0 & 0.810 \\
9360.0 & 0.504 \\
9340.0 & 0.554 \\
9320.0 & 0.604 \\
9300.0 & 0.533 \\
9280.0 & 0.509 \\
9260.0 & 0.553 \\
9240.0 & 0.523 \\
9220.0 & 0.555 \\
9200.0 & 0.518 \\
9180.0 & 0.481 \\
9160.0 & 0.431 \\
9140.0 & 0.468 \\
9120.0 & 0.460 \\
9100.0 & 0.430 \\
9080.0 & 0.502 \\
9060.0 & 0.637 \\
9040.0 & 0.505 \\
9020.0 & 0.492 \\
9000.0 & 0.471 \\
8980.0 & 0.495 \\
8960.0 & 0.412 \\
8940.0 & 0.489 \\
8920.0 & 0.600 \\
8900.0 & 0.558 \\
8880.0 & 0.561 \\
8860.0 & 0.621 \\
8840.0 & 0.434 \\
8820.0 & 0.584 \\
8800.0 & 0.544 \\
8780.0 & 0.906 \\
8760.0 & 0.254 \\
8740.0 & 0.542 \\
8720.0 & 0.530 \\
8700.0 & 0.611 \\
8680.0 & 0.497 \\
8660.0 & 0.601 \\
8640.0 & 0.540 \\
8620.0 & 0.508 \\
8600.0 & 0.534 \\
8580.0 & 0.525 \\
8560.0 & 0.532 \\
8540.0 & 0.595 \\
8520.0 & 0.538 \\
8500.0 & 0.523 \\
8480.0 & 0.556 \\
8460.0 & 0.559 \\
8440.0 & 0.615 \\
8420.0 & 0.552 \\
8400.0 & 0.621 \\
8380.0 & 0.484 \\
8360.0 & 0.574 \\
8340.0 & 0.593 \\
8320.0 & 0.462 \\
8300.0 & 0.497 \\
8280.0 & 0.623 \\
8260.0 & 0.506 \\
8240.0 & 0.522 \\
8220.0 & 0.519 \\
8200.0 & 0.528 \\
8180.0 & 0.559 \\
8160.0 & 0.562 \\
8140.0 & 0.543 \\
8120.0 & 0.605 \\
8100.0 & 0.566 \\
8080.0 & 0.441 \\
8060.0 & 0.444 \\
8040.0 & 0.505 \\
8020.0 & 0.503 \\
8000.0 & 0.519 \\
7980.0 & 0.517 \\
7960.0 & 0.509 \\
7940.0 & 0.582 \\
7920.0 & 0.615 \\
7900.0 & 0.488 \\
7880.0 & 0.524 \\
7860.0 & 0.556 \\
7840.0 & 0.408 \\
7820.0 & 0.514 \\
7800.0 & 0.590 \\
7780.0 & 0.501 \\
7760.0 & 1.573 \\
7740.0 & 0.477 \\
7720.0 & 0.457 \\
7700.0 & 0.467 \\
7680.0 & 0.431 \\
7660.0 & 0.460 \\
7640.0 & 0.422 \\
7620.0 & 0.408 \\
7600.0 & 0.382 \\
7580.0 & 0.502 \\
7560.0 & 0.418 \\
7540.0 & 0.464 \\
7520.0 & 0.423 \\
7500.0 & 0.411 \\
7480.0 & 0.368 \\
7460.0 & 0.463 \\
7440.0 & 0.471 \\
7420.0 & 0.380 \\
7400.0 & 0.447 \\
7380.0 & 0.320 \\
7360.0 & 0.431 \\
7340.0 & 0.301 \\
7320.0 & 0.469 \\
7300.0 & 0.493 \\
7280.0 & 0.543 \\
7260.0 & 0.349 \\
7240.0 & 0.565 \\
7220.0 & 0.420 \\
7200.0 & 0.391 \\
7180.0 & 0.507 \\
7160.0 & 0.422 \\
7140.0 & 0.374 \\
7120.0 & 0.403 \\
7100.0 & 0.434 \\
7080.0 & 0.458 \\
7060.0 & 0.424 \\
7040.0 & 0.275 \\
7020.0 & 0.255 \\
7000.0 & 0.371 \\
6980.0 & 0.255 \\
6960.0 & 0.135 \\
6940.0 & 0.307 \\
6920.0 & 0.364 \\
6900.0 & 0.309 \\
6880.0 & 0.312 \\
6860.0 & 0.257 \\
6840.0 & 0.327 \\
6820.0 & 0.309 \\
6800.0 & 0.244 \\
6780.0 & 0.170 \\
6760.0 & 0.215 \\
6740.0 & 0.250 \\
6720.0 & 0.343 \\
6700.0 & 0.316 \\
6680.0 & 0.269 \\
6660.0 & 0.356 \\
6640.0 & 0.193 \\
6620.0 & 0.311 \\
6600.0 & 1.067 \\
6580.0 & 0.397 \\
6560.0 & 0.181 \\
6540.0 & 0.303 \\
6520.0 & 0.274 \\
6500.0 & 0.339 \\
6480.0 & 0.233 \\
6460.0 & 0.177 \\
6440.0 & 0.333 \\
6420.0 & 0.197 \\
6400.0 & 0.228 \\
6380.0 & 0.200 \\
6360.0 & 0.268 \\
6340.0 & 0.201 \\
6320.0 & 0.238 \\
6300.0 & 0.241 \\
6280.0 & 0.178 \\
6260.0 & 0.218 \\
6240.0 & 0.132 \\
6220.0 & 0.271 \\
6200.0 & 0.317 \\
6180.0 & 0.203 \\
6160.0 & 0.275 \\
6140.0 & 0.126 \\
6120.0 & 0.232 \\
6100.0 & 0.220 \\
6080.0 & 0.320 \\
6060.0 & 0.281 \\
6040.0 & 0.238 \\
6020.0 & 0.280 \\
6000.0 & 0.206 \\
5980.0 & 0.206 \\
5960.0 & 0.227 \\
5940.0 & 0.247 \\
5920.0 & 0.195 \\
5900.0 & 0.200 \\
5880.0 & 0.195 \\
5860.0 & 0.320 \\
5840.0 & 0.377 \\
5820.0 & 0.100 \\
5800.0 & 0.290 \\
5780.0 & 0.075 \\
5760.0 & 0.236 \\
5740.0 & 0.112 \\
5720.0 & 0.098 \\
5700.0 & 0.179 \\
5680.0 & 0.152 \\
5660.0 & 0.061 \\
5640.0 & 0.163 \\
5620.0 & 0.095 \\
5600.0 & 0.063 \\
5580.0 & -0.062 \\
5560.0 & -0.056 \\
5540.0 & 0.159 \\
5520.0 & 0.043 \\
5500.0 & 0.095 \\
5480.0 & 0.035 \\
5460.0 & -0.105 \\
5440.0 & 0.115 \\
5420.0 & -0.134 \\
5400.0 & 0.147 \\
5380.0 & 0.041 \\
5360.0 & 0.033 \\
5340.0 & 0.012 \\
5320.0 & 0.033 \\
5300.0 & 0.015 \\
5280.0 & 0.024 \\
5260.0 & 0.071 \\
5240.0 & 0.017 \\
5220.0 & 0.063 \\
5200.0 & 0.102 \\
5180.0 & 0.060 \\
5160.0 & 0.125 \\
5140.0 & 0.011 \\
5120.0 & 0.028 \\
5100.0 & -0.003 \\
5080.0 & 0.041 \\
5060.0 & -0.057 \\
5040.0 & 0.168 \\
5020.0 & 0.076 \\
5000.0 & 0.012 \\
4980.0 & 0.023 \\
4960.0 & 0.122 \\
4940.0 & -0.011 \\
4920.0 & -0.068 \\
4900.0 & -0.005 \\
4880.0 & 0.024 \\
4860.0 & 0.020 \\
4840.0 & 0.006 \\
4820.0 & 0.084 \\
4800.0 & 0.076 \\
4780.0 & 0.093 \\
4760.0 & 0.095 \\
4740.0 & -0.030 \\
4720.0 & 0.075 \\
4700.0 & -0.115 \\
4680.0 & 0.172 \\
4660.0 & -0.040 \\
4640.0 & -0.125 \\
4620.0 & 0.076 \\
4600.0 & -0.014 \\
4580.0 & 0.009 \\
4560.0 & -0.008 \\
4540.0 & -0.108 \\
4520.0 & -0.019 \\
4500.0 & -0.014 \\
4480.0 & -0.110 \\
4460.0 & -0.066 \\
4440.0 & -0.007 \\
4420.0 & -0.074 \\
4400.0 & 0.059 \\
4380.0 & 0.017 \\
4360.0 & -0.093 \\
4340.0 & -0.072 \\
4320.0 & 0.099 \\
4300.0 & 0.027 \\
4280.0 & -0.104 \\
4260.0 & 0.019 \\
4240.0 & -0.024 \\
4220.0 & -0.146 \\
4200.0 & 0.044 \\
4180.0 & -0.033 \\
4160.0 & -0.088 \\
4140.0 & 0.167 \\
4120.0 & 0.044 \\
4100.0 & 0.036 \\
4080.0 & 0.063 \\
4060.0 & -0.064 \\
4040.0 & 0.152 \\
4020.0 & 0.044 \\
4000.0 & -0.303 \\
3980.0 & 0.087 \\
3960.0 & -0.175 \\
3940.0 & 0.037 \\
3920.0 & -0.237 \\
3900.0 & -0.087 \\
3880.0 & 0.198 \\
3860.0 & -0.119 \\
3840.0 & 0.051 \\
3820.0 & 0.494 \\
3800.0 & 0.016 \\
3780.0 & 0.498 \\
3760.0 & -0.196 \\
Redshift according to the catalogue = 0.77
